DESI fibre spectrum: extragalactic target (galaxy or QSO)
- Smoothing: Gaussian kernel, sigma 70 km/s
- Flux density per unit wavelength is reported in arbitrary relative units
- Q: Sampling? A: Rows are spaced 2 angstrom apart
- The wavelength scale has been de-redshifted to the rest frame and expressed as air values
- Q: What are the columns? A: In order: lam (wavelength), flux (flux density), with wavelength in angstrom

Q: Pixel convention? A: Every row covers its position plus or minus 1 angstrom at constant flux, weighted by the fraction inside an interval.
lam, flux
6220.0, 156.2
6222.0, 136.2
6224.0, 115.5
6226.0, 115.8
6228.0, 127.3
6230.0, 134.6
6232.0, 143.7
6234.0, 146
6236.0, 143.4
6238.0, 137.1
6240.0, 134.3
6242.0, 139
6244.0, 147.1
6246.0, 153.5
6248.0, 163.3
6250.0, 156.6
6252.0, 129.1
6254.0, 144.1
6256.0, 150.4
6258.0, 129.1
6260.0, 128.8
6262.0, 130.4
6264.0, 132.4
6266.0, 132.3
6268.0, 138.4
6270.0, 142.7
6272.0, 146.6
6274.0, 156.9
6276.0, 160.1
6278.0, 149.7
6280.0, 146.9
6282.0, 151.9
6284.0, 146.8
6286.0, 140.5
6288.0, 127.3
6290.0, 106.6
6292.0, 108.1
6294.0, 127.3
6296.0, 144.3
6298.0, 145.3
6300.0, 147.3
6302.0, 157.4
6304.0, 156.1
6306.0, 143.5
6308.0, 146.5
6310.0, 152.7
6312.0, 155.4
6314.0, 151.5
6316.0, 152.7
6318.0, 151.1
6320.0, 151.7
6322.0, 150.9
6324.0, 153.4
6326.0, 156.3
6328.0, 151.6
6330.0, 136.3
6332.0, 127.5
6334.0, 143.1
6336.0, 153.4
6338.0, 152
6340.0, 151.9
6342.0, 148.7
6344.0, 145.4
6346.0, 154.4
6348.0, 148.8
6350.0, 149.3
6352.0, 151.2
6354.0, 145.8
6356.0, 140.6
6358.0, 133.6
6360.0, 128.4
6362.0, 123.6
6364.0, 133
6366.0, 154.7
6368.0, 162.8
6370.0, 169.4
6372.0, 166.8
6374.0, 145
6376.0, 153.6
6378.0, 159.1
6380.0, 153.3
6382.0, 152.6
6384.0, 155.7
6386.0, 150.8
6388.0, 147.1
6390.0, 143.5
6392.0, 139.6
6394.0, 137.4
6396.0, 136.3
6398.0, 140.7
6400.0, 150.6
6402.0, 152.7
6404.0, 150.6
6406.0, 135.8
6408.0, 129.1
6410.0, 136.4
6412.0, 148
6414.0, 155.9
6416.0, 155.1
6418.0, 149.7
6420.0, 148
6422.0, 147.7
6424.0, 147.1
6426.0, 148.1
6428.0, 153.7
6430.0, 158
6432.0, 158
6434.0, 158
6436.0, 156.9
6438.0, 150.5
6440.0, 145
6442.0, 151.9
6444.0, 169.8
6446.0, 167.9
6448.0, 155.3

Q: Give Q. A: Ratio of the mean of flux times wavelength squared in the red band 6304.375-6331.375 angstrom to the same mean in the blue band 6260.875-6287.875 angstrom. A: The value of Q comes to 1.06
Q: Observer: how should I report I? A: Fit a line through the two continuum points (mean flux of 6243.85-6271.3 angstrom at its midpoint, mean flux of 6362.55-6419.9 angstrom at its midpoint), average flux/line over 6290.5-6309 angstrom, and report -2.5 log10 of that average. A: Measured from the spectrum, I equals 0.02 mag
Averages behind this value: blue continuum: 141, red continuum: 149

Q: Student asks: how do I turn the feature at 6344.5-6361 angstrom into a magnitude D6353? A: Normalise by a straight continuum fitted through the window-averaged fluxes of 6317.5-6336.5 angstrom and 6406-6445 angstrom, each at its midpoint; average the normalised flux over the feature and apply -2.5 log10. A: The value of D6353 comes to 0.03 mag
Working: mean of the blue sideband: 147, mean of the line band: 144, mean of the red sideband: 151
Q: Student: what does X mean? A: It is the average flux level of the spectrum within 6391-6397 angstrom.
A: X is 138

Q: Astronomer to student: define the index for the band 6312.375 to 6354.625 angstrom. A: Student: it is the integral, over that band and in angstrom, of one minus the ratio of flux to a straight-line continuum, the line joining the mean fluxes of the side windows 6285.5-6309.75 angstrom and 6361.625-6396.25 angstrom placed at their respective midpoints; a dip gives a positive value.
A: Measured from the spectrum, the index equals -1.7 angstrom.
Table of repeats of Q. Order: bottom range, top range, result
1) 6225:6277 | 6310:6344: 1.08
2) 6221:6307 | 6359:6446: 1.12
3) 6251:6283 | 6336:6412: 1.07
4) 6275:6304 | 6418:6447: 1.15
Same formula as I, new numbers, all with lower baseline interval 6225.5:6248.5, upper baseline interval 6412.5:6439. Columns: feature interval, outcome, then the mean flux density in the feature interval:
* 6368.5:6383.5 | -0.05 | 157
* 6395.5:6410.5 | 0.07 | 142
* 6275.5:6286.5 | -0.04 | 149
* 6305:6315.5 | -0.04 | 150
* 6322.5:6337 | 0.00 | 146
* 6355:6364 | 0.13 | 132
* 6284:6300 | 0.10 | 131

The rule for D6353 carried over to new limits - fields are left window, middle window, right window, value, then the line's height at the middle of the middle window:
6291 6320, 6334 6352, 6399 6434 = -0.024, 147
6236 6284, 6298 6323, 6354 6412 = -0.049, 145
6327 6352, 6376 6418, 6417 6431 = 0.018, 149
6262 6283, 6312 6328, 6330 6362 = -0.060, 144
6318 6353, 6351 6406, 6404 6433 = 0.009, 148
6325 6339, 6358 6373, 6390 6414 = -0.025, 144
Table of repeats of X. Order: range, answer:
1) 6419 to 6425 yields 148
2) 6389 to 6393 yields 142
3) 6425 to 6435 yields 155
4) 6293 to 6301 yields 141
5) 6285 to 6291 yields 125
